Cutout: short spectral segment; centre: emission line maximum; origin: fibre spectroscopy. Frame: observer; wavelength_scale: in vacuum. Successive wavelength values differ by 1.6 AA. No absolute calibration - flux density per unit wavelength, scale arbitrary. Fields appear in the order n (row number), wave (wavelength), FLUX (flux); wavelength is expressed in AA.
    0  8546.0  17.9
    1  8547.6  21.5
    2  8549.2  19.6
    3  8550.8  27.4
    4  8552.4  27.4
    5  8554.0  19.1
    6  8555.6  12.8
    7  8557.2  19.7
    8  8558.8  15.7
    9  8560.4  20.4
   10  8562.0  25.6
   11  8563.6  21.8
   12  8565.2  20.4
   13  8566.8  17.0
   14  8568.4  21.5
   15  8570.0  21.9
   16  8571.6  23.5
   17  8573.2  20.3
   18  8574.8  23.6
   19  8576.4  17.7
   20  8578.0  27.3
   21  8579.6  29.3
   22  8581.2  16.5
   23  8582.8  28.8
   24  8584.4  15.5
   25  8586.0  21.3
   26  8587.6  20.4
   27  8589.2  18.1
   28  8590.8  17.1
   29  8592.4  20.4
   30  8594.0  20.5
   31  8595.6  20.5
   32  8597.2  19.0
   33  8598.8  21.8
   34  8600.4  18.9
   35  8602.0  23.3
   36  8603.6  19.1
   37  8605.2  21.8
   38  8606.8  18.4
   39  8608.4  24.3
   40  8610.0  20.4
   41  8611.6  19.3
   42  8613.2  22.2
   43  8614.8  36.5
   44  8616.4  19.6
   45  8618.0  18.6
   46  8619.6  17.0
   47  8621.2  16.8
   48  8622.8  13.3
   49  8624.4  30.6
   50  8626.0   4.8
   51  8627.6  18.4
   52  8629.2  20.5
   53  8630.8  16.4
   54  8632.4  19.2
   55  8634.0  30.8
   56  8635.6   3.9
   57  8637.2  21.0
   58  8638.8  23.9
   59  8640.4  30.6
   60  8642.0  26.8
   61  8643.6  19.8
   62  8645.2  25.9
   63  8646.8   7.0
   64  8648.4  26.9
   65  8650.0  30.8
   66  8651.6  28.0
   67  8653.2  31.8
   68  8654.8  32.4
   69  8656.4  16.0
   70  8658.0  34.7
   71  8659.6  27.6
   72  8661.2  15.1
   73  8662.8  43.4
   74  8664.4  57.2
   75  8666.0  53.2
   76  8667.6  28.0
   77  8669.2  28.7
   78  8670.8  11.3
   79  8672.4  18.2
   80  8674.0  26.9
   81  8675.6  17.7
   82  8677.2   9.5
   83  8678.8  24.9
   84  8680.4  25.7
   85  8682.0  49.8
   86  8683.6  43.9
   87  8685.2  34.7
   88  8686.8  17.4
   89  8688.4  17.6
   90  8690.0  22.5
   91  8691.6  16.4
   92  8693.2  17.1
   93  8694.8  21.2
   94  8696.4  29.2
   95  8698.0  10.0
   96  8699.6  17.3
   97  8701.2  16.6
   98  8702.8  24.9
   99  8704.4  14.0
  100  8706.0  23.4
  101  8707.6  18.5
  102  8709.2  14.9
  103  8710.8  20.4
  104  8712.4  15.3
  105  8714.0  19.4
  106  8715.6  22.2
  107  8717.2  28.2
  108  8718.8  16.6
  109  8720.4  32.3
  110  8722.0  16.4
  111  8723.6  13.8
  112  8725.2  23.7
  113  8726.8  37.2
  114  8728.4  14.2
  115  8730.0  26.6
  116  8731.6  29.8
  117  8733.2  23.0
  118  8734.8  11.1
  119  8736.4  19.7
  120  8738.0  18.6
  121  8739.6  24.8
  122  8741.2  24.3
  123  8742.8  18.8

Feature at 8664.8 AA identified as [S II] 6716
